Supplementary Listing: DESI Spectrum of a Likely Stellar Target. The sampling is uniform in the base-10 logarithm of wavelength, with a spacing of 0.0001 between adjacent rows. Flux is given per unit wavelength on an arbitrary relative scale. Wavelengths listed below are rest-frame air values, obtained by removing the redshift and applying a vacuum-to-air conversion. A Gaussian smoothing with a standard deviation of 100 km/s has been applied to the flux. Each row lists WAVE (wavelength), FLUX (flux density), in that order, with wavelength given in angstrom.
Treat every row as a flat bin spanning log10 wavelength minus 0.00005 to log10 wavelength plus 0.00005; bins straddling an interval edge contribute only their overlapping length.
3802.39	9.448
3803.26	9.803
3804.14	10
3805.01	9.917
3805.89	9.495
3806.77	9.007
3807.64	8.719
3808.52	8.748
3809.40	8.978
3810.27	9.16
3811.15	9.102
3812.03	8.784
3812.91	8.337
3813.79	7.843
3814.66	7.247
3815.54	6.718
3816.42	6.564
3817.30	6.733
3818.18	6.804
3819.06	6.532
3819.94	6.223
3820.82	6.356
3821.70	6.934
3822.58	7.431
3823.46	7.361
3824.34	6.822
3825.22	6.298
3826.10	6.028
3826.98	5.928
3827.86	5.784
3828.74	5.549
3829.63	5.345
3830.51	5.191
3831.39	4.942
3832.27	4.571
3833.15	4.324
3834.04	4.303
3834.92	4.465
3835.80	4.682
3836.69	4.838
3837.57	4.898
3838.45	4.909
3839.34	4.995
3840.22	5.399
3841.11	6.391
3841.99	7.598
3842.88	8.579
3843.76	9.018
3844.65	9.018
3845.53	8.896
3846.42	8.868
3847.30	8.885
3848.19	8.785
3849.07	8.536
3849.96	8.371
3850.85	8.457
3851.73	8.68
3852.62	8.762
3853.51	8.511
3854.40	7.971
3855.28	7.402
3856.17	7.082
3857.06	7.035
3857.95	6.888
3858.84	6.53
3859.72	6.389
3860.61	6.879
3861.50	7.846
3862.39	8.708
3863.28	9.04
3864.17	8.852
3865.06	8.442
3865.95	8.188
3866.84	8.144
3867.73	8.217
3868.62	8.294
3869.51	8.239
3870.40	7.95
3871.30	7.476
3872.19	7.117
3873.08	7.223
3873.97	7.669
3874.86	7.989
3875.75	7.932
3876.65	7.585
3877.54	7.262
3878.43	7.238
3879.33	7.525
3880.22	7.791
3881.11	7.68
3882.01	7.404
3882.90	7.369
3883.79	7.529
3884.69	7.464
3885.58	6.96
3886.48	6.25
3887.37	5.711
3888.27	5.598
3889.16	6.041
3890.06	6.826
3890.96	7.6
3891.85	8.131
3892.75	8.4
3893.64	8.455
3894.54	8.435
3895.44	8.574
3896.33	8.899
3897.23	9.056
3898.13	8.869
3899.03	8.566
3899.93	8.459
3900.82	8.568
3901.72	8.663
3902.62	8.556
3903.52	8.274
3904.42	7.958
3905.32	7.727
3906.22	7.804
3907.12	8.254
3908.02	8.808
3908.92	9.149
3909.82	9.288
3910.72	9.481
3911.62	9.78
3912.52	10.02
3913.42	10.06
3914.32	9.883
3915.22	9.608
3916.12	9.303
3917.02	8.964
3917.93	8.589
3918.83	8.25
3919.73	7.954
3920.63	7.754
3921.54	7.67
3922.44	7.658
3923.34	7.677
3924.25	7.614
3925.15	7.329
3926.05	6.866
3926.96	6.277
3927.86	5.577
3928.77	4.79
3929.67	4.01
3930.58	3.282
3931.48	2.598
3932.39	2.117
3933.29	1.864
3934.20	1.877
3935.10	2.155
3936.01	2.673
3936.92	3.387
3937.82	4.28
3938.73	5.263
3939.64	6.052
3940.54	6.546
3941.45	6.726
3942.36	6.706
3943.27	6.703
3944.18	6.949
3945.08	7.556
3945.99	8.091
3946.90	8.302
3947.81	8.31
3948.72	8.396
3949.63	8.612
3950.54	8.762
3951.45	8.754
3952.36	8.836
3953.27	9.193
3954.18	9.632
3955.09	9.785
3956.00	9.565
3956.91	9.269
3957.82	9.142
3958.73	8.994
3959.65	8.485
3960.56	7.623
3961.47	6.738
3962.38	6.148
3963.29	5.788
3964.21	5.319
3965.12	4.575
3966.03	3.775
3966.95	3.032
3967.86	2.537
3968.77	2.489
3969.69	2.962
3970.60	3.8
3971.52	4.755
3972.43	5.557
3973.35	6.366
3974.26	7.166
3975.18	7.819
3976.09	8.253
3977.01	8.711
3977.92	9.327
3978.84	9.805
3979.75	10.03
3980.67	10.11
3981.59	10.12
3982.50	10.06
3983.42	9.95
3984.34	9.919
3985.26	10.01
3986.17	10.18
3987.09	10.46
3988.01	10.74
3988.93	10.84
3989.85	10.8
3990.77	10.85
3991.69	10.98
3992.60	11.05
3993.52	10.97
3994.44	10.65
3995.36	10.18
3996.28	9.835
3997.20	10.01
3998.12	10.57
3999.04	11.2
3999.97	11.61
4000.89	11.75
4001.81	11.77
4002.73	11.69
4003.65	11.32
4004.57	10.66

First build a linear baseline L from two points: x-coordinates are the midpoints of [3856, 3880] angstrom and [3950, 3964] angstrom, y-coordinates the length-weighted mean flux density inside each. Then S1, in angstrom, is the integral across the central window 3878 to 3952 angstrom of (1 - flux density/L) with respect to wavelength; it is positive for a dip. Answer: 7.3 angstrom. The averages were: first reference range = 7.7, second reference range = 8.39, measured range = 7.25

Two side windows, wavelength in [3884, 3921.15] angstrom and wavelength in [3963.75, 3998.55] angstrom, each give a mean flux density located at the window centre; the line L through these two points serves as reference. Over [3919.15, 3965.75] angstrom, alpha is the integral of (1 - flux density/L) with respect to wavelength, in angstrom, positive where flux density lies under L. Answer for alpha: 9.6 angstrom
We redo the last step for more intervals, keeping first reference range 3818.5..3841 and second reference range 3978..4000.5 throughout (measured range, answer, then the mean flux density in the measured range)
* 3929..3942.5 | 7.5 angstrom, 3.92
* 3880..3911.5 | -1.5 angstrom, 7.98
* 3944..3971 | 6.8 angstrom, 7.05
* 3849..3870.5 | -4.8 angstrom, 7.97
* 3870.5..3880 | -0.7 angstrom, 7.52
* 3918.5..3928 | 1.2 angstrom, 7.38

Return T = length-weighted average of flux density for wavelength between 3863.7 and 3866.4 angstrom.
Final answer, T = 8.5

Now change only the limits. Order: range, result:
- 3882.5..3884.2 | 7.47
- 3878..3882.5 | 7.52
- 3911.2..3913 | 9.91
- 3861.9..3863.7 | 8.84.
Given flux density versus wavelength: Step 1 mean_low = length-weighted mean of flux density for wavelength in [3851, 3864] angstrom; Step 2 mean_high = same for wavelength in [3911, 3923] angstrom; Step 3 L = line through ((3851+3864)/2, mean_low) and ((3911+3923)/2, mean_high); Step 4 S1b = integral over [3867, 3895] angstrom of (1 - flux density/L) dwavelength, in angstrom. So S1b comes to 2.4 angstrom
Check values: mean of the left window 7.74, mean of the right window 8.89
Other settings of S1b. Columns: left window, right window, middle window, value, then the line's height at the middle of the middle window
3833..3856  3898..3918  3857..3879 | 0.2 angstrom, 7.81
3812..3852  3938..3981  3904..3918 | -4.2 angstrom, 6.98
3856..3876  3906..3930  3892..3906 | -0.9 angstrom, 7.98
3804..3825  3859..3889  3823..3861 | 4.7 angstrom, 7.72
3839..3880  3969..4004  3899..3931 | 2.0 angstrom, 8.56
